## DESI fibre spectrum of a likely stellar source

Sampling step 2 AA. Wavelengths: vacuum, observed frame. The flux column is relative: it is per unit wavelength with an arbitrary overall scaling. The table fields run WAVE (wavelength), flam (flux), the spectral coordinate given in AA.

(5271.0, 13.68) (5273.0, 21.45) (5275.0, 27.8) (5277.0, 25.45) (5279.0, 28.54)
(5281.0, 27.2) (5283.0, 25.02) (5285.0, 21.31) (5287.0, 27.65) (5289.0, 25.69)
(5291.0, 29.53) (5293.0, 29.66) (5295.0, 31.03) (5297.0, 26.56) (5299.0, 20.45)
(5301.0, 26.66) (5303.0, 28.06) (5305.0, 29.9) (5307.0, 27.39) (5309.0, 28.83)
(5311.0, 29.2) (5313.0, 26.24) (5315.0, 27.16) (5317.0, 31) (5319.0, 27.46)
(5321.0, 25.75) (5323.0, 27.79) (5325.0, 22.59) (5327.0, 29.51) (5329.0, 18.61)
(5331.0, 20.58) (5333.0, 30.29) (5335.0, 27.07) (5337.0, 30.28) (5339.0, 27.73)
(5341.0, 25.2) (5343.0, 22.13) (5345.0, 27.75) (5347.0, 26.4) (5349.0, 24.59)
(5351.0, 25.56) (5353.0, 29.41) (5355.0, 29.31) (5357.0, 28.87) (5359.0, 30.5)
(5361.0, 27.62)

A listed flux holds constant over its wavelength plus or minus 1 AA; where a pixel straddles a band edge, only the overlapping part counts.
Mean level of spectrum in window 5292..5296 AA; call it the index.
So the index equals 30.3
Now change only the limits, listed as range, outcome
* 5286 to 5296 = 28.7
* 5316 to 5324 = 28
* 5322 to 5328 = 26.6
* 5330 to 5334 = 25.4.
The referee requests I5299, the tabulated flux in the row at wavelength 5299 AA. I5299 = 20.45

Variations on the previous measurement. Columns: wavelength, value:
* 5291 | 29.53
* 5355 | 29.31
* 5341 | 25.2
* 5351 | 25.56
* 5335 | 27.07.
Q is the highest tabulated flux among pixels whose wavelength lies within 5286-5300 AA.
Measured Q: 31.03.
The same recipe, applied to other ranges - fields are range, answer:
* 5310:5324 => 31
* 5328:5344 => 30.29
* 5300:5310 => 29.9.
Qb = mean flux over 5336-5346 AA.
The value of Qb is 26.6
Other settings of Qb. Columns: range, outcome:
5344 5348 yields 27.1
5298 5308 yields 26.5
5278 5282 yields 27.9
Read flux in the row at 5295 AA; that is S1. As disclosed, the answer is 31.03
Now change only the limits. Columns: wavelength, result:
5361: 27.62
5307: 27.39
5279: 28.54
